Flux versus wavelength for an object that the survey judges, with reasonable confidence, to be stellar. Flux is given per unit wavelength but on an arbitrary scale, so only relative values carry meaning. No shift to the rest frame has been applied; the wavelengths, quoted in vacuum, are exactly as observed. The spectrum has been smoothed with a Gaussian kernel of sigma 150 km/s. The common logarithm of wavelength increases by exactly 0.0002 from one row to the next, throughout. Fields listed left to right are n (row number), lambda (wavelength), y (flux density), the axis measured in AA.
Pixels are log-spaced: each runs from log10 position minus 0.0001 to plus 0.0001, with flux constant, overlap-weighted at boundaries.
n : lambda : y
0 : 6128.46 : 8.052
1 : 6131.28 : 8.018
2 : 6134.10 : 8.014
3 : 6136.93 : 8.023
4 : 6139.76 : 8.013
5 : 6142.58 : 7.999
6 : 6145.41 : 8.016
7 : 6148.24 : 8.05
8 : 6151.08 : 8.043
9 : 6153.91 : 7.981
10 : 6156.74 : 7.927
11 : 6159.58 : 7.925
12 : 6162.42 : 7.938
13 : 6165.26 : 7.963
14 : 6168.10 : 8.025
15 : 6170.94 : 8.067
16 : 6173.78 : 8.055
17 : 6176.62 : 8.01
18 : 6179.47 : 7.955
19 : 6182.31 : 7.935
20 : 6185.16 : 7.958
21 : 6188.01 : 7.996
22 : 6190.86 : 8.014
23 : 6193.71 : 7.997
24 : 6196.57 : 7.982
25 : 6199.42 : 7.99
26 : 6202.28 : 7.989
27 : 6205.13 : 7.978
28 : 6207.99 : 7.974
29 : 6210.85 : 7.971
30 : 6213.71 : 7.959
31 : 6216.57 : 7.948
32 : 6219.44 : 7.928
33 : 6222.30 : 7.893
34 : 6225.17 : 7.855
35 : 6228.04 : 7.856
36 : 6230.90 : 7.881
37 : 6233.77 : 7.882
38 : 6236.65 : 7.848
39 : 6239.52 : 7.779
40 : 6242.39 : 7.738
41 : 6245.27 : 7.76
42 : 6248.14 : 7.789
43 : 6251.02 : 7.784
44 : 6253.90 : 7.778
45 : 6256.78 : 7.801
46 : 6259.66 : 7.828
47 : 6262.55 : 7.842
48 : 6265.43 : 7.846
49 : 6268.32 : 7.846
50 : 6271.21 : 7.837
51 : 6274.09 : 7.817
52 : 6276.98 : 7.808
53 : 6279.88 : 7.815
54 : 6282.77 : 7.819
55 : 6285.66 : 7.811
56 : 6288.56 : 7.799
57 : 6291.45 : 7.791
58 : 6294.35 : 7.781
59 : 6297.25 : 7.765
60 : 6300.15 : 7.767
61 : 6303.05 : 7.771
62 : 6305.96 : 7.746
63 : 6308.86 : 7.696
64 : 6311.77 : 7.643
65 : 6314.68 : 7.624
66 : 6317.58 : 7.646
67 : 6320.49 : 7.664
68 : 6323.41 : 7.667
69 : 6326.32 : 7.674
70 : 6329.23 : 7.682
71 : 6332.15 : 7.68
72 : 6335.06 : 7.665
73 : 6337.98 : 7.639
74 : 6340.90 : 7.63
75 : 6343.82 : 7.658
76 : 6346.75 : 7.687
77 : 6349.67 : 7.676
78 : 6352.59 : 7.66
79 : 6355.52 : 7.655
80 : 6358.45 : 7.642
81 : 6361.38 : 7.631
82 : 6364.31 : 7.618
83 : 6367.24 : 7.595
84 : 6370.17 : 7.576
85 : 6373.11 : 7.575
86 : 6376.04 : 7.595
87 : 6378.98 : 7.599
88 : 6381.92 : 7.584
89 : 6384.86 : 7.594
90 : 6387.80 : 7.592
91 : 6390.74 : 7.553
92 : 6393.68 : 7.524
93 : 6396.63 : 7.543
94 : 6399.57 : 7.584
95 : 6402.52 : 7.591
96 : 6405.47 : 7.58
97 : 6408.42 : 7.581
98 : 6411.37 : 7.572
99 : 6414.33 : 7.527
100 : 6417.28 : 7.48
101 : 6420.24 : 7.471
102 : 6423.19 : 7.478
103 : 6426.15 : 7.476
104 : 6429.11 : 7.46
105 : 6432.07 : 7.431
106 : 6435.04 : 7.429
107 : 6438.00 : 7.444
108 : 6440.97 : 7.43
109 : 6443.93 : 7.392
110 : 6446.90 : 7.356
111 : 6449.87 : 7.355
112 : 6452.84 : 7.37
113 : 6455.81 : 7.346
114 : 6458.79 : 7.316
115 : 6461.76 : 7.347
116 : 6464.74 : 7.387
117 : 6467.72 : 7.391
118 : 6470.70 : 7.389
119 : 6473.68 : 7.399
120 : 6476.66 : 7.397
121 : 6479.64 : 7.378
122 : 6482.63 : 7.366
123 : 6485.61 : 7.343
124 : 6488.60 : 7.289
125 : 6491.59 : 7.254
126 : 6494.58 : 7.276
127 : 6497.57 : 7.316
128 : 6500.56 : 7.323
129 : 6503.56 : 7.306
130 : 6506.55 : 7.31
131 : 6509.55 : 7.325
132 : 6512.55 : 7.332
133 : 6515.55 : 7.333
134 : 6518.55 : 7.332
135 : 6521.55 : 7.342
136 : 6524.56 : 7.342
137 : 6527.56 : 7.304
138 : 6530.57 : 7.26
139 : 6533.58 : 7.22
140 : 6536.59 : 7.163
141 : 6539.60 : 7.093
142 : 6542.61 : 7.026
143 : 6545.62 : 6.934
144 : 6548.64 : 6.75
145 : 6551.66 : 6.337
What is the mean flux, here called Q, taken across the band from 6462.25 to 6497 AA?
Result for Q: 7.35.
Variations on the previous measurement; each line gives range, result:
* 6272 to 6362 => 7.71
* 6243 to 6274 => 7.81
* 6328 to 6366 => 7.65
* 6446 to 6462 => 7.35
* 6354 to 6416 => 7.59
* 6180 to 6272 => 7.89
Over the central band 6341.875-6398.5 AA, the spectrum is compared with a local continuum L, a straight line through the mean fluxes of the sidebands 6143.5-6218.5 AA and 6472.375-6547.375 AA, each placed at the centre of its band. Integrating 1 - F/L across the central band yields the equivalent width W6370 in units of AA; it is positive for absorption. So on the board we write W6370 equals -0.2 AA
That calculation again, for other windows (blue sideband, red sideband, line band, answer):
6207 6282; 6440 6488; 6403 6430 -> -0.2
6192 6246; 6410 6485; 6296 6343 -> 0.0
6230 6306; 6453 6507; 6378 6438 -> -0.2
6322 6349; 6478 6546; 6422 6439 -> 0.0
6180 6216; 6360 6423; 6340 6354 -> 0.0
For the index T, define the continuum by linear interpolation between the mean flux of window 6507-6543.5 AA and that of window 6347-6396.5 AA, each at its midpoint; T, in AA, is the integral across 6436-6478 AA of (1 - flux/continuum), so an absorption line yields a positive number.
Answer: 0.2 AA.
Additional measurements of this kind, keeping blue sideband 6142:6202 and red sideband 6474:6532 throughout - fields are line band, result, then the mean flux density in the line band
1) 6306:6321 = 0.1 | 7.67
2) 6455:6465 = 0.1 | 7.34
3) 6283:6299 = -0.1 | 7.79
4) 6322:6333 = 0.0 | 7.68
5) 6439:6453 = 0.1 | 7.38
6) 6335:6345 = 0.0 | 7.64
